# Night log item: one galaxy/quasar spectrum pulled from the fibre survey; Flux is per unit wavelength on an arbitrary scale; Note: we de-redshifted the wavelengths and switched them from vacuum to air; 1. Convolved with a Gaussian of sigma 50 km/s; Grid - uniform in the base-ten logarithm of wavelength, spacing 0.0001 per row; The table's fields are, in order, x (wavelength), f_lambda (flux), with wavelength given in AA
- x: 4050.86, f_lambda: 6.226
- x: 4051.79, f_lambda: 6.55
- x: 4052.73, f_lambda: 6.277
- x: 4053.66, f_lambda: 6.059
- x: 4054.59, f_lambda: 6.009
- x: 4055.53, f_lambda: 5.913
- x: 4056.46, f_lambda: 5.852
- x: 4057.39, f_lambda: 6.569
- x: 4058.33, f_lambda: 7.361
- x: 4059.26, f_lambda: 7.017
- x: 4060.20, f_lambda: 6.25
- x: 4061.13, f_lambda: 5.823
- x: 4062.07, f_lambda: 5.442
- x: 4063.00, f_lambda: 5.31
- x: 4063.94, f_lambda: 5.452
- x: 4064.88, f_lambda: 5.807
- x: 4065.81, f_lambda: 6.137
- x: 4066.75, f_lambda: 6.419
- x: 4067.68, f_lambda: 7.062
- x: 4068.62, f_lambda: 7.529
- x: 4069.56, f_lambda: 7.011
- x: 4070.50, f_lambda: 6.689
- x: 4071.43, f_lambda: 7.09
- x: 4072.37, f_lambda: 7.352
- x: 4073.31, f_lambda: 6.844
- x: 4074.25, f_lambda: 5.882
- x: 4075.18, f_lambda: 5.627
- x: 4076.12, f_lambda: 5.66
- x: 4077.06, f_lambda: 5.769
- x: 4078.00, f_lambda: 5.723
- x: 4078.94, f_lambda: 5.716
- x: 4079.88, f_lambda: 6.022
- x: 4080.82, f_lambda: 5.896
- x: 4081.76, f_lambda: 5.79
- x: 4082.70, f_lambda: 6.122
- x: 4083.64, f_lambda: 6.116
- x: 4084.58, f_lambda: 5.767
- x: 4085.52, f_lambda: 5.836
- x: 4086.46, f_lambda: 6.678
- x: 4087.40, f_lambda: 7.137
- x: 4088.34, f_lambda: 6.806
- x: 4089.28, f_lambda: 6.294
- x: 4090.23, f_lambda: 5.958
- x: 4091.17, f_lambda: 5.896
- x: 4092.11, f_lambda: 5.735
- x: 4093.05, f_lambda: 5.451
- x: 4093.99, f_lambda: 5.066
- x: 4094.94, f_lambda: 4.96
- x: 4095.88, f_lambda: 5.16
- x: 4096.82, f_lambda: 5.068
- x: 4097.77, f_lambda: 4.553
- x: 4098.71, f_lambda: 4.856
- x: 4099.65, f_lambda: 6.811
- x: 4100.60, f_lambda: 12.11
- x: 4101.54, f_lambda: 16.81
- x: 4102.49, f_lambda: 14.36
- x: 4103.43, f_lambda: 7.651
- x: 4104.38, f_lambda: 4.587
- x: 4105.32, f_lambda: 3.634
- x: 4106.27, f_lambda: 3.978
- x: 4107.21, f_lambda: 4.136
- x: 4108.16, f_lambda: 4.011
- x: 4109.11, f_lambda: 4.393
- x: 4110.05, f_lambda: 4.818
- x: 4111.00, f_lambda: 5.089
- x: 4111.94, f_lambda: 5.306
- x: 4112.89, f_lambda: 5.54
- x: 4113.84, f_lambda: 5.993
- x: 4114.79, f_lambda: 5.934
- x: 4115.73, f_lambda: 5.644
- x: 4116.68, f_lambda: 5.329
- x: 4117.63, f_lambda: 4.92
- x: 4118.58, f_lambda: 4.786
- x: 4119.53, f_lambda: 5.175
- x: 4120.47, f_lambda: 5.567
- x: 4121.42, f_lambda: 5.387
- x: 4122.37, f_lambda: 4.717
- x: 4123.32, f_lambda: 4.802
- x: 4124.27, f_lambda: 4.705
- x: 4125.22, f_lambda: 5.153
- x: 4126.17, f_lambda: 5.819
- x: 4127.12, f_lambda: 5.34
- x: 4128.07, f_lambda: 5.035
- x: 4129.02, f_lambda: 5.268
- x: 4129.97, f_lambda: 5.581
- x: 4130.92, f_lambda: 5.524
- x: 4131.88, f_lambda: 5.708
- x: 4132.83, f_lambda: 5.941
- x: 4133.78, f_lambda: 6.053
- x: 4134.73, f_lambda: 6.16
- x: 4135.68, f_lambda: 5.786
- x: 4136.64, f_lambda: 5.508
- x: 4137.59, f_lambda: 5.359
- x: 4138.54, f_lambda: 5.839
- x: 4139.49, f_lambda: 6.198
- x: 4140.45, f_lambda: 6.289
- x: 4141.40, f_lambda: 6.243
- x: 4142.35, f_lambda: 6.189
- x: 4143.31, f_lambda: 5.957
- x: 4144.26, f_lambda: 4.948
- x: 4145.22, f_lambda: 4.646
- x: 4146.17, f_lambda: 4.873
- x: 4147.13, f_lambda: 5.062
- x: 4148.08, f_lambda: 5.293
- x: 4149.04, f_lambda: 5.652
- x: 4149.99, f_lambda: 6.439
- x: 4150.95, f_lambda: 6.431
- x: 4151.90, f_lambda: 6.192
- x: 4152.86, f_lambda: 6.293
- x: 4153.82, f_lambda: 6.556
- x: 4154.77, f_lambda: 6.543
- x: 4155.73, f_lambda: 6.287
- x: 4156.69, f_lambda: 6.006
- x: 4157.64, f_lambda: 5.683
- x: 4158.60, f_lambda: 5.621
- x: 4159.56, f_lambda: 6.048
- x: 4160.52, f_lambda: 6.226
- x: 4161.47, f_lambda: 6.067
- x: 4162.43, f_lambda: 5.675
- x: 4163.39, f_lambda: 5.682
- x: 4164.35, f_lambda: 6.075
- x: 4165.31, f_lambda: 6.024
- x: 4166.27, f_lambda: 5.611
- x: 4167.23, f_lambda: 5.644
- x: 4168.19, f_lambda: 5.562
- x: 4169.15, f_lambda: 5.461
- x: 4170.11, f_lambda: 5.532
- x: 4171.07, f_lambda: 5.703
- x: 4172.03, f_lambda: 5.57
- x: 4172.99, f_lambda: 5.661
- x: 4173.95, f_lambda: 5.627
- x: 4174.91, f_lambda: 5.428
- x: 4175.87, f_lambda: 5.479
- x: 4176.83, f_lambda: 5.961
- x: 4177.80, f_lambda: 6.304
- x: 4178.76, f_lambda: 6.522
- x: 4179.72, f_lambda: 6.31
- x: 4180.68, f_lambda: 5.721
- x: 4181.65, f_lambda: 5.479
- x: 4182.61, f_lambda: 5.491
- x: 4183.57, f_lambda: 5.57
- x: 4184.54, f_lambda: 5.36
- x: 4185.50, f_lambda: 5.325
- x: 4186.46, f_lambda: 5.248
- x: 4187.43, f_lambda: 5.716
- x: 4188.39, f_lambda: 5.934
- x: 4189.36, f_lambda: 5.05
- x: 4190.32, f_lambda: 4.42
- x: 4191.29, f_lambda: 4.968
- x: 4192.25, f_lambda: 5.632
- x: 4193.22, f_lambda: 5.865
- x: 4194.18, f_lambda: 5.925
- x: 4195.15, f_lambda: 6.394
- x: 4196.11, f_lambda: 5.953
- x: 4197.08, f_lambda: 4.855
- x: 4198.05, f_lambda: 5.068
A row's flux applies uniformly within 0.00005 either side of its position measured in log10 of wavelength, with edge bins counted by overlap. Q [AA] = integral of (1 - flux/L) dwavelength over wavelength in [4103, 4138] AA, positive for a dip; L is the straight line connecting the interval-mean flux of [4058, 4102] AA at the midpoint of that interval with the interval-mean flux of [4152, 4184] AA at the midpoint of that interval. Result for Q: 5.17 AA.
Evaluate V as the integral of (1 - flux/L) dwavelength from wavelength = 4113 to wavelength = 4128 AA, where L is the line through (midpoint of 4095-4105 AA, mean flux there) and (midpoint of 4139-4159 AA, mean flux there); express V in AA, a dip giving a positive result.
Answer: 3.9 AA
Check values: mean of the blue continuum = 8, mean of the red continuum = 5.88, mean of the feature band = 5.28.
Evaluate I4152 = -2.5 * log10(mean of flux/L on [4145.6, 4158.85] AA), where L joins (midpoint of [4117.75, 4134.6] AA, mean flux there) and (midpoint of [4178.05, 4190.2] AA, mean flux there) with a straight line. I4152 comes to -0.09 mag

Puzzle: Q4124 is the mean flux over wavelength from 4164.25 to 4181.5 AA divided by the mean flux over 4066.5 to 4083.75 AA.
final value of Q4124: 0.9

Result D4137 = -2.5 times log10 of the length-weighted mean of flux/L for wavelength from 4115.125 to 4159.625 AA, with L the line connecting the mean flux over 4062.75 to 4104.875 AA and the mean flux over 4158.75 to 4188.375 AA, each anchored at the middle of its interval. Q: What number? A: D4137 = 0.083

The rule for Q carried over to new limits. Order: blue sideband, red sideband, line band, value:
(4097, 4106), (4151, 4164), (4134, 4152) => 2.4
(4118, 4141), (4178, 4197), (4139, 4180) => -2.2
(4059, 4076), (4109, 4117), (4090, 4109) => -2.8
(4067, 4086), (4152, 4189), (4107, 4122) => 2.3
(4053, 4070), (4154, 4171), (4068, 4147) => 2.0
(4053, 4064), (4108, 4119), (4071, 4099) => -1.1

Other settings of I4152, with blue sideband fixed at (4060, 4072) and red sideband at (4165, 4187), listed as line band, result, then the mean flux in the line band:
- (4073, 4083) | 0.06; 5.9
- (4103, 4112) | 0.27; 4.72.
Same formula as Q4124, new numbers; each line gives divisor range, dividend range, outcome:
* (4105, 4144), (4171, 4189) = 1.07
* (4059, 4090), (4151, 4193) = 0.92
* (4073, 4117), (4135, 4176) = 0.94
